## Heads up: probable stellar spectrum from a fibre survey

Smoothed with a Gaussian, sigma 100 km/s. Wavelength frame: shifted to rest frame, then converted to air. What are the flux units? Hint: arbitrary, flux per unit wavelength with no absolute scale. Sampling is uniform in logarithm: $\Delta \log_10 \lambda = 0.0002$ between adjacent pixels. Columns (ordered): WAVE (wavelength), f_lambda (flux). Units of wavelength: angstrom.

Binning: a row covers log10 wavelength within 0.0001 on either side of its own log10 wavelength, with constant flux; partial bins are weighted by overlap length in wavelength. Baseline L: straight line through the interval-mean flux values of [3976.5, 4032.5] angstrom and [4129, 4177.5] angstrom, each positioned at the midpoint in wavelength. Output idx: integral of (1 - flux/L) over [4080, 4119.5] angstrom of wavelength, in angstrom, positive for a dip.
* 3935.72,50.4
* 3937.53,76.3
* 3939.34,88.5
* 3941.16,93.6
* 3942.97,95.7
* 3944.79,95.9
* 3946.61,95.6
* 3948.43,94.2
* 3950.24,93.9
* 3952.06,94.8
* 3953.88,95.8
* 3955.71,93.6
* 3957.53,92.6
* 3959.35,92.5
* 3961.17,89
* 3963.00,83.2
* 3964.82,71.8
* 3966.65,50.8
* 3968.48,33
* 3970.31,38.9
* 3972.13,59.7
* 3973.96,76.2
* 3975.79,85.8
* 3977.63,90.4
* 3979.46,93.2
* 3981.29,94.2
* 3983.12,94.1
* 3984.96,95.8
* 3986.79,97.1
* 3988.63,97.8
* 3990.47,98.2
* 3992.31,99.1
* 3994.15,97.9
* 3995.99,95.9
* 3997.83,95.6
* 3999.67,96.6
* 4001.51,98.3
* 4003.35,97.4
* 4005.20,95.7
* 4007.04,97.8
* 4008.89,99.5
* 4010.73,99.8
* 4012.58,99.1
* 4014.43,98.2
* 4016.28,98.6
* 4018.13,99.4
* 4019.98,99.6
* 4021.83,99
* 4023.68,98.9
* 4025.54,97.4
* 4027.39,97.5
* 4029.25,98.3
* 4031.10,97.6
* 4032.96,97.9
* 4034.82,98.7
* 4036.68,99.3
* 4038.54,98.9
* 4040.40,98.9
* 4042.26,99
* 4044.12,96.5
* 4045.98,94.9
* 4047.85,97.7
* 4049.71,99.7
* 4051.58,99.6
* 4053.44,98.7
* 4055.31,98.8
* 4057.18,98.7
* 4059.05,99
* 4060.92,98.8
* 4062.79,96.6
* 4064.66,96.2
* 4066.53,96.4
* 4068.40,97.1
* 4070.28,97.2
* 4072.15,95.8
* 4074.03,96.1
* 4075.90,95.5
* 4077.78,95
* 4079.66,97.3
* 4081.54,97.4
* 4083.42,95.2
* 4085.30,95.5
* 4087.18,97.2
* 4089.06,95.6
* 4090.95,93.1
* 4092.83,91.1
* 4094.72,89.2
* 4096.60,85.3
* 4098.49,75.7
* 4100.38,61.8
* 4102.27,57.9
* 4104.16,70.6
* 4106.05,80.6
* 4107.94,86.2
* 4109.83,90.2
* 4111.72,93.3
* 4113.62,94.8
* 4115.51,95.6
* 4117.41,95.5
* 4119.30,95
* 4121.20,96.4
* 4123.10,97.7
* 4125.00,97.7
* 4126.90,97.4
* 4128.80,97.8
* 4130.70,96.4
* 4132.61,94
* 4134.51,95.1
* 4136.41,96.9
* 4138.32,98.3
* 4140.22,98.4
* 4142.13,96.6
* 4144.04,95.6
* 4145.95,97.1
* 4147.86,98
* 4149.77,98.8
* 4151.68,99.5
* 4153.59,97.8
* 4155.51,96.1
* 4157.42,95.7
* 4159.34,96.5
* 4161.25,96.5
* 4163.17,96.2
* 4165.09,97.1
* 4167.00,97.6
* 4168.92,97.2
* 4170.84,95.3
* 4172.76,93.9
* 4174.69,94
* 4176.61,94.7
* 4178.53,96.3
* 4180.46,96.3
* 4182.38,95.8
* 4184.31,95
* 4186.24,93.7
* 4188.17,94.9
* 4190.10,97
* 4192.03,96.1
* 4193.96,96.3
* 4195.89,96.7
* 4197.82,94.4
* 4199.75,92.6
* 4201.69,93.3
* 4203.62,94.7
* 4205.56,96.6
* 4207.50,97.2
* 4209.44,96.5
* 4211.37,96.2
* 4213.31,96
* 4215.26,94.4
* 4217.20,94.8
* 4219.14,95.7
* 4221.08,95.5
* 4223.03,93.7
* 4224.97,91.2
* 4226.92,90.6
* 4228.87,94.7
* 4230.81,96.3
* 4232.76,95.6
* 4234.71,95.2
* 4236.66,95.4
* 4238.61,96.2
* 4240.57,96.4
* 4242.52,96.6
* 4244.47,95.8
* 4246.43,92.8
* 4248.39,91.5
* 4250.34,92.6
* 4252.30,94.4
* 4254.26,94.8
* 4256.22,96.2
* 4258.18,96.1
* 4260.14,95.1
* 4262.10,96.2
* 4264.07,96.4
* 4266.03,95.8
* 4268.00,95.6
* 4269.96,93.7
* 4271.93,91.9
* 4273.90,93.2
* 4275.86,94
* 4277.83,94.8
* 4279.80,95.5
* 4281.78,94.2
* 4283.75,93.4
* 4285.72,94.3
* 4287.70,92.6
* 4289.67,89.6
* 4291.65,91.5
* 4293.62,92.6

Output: 3.8 angstrom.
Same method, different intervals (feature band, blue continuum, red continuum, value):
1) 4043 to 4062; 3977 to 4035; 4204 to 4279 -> -0.3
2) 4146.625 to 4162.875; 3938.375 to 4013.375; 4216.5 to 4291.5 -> -0.9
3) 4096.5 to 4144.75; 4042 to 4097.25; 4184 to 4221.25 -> 2.9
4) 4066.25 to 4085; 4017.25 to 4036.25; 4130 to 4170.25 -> 0.3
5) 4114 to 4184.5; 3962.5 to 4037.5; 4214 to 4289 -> -2.7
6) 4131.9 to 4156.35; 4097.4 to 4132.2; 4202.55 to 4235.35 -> -2.0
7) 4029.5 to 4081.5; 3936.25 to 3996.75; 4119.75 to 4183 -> -3.7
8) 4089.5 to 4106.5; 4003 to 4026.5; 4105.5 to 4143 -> 3.0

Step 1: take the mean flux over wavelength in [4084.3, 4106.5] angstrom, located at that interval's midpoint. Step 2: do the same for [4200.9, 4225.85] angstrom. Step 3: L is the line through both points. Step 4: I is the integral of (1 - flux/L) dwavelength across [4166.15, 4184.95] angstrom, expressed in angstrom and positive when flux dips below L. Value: -0.9 angstrom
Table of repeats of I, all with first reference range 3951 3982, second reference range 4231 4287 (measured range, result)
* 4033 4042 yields -1.8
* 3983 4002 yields -4.1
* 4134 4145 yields -1.1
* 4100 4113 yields 1.2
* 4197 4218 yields -0.7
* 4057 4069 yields -1.9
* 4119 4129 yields -1.1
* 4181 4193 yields -0.6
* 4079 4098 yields -1.8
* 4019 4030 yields -2.3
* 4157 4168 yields -0.9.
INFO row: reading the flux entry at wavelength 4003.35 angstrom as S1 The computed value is 97.4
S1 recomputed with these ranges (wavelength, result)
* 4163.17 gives 96.2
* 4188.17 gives 94.9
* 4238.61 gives 96.2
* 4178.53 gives 96.3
